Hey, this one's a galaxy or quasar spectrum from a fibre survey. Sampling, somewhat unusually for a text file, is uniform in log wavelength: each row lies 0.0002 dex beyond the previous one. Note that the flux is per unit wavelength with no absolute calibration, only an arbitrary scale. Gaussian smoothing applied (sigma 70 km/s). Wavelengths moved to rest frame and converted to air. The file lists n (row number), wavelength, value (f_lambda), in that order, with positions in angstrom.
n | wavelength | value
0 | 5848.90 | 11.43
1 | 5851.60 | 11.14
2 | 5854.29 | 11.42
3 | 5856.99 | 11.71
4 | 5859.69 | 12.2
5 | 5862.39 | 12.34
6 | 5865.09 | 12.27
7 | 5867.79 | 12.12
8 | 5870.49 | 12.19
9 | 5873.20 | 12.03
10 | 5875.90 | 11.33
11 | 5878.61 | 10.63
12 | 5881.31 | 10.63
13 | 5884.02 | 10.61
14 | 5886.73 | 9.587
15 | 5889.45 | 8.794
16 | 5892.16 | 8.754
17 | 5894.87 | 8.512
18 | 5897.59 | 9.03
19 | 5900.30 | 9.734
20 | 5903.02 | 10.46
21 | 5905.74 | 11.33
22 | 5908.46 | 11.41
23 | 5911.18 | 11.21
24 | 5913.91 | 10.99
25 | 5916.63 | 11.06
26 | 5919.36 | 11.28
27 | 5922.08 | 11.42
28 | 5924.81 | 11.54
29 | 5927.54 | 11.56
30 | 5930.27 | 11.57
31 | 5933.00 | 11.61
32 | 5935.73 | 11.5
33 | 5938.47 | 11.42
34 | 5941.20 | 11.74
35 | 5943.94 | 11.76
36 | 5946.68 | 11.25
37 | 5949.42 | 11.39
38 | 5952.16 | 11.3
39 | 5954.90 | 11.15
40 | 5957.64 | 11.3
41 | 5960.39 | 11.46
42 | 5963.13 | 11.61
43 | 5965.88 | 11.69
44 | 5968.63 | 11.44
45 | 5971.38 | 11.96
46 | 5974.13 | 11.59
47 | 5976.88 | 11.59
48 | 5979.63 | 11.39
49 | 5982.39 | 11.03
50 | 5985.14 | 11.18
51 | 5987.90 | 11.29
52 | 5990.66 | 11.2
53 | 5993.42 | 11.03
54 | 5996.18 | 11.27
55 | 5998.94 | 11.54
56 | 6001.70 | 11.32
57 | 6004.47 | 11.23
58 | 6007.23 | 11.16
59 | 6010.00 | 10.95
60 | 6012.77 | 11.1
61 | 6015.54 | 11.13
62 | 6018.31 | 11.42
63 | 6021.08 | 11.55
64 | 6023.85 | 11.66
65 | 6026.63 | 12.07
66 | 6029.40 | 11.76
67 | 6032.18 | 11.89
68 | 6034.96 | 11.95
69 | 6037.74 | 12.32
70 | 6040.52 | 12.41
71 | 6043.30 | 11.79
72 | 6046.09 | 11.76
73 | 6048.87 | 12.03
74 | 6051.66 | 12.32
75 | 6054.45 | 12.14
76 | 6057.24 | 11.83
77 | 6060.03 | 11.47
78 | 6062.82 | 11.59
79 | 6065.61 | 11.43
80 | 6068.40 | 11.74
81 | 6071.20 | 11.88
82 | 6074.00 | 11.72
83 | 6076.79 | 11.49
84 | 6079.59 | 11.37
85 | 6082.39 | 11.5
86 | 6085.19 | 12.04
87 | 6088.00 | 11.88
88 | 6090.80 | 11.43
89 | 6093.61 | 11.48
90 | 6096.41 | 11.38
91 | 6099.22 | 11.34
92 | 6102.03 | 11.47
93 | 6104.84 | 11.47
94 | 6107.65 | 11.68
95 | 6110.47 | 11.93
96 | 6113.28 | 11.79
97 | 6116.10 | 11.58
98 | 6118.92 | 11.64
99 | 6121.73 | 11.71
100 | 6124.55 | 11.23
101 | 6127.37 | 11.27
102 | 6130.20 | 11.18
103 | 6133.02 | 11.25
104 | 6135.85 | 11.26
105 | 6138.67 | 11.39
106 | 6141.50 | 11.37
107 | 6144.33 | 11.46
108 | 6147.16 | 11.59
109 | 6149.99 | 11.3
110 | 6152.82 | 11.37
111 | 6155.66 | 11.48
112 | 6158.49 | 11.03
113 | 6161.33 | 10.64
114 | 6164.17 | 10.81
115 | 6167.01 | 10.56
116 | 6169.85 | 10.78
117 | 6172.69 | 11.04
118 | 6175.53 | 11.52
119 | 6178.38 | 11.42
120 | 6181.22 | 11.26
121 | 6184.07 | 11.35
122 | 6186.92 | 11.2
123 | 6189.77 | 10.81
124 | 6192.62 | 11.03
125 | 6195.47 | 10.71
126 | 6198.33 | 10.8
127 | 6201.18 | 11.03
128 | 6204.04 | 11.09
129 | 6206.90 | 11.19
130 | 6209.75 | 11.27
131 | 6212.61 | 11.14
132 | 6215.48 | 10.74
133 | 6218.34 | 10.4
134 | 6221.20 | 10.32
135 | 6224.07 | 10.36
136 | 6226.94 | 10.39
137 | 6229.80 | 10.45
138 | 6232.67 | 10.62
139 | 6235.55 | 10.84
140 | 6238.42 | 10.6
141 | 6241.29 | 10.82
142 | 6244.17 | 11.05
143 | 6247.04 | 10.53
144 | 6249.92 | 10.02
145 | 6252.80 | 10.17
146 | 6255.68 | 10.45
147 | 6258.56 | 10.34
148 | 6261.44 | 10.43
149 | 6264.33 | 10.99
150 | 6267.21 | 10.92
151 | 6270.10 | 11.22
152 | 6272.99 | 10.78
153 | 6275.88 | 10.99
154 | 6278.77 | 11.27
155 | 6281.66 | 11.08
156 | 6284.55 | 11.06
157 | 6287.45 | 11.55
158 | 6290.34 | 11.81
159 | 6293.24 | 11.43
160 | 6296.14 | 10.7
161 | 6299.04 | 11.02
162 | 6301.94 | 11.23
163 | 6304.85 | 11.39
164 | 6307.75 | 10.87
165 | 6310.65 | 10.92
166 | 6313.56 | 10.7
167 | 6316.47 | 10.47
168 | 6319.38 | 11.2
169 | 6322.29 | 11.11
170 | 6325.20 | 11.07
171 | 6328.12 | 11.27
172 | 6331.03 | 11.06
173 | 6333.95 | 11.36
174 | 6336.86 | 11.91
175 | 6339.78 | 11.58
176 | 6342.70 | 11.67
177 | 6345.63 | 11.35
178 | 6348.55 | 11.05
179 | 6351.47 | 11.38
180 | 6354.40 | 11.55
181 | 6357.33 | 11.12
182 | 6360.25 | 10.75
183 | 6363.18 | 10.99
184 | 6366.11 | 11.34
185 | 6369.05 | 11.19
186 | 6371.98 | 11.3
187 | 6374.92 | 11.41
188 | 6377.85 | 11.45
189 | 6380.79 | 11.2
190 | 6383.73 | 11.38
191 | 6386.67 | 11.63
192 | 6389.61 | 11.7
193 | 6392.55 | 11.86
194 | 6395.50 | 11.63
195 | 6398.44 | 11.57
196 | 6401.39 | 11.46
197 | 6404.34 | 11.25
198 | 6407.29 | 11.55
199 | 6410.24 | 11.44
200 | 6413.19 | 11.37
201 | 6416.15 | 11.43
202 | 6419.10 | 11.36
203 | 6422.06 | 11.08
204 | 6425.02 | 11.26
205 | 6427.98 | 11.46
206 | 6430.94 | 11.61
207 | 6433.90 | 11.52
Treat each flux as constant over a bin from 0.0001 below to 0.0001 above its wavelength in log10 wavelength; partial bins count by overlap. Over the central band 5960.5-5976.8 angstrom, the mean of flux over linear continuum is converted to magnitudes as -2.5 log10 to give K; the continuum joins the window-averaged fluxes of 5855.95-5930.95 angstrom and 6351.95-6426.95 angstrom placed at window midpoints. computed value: -0.06 mag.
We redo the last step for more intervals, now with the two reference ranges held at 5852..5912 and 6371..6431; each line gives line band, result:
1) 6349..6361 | 0.02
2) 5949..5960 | -0.04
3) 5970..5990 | -0.05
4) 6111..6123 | -0.06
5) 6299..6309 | 0.02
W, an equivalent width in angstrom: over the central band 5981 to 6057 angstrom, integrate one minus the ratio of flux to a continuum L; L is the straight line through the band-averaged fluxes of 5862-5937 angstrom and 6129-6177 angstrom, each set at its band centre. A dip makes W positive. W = -3.8 angstrom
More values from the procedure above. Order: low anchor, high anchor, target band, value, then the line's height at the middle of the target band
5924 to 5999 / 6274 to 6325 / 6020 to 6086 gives -2.7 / 11.3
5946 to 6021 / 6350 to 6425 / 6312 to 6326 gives 0.6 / 11.4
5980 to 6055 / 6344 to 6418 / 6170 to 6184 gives 0.3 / 11.5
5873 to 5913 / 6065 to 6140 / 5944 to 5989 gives -3.1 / 10.7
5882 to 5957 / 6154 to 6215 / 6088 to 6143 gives -2.4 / 11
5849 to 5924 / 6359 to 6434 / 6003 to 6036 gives -1.3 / 11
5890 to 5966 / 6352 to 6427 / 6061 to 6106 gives -1.8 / 11.1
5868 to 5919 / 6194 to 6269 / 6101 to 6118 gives -1.7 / 10.6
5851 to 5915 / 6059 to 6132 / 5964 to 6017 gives -0.5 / 11.2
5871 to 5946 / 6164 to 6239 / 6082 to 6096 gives -1.0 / 10.9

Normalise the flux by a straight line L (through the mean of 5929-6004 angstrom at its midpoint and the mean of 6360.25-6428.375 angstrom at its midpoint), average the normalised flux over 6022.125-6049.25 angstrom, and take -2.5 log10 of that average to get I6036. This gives -0.05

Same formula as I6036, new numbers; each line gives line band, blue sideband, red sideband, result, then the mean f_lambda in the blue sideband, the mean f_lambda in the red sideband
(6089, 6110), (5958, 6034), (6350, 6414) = -0.01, 11.4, 11.4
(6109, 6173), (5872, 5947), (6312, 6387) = -0.02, 10.8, 11.2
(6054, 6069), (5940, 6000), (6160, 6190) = -0.04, 11.4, 11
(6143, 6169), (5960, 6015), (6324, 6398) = 0.02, 11.3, 11.4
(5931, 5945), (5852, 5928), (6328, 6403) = -0.06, 10.9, 11.4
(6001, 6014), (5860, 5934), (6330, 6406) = -0.01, 10.9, 11.4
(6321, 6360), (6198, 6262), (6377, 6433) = -0.02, 10.7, 11.5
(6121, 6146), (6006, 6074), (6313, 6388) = 0.02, 11.7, 11.3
